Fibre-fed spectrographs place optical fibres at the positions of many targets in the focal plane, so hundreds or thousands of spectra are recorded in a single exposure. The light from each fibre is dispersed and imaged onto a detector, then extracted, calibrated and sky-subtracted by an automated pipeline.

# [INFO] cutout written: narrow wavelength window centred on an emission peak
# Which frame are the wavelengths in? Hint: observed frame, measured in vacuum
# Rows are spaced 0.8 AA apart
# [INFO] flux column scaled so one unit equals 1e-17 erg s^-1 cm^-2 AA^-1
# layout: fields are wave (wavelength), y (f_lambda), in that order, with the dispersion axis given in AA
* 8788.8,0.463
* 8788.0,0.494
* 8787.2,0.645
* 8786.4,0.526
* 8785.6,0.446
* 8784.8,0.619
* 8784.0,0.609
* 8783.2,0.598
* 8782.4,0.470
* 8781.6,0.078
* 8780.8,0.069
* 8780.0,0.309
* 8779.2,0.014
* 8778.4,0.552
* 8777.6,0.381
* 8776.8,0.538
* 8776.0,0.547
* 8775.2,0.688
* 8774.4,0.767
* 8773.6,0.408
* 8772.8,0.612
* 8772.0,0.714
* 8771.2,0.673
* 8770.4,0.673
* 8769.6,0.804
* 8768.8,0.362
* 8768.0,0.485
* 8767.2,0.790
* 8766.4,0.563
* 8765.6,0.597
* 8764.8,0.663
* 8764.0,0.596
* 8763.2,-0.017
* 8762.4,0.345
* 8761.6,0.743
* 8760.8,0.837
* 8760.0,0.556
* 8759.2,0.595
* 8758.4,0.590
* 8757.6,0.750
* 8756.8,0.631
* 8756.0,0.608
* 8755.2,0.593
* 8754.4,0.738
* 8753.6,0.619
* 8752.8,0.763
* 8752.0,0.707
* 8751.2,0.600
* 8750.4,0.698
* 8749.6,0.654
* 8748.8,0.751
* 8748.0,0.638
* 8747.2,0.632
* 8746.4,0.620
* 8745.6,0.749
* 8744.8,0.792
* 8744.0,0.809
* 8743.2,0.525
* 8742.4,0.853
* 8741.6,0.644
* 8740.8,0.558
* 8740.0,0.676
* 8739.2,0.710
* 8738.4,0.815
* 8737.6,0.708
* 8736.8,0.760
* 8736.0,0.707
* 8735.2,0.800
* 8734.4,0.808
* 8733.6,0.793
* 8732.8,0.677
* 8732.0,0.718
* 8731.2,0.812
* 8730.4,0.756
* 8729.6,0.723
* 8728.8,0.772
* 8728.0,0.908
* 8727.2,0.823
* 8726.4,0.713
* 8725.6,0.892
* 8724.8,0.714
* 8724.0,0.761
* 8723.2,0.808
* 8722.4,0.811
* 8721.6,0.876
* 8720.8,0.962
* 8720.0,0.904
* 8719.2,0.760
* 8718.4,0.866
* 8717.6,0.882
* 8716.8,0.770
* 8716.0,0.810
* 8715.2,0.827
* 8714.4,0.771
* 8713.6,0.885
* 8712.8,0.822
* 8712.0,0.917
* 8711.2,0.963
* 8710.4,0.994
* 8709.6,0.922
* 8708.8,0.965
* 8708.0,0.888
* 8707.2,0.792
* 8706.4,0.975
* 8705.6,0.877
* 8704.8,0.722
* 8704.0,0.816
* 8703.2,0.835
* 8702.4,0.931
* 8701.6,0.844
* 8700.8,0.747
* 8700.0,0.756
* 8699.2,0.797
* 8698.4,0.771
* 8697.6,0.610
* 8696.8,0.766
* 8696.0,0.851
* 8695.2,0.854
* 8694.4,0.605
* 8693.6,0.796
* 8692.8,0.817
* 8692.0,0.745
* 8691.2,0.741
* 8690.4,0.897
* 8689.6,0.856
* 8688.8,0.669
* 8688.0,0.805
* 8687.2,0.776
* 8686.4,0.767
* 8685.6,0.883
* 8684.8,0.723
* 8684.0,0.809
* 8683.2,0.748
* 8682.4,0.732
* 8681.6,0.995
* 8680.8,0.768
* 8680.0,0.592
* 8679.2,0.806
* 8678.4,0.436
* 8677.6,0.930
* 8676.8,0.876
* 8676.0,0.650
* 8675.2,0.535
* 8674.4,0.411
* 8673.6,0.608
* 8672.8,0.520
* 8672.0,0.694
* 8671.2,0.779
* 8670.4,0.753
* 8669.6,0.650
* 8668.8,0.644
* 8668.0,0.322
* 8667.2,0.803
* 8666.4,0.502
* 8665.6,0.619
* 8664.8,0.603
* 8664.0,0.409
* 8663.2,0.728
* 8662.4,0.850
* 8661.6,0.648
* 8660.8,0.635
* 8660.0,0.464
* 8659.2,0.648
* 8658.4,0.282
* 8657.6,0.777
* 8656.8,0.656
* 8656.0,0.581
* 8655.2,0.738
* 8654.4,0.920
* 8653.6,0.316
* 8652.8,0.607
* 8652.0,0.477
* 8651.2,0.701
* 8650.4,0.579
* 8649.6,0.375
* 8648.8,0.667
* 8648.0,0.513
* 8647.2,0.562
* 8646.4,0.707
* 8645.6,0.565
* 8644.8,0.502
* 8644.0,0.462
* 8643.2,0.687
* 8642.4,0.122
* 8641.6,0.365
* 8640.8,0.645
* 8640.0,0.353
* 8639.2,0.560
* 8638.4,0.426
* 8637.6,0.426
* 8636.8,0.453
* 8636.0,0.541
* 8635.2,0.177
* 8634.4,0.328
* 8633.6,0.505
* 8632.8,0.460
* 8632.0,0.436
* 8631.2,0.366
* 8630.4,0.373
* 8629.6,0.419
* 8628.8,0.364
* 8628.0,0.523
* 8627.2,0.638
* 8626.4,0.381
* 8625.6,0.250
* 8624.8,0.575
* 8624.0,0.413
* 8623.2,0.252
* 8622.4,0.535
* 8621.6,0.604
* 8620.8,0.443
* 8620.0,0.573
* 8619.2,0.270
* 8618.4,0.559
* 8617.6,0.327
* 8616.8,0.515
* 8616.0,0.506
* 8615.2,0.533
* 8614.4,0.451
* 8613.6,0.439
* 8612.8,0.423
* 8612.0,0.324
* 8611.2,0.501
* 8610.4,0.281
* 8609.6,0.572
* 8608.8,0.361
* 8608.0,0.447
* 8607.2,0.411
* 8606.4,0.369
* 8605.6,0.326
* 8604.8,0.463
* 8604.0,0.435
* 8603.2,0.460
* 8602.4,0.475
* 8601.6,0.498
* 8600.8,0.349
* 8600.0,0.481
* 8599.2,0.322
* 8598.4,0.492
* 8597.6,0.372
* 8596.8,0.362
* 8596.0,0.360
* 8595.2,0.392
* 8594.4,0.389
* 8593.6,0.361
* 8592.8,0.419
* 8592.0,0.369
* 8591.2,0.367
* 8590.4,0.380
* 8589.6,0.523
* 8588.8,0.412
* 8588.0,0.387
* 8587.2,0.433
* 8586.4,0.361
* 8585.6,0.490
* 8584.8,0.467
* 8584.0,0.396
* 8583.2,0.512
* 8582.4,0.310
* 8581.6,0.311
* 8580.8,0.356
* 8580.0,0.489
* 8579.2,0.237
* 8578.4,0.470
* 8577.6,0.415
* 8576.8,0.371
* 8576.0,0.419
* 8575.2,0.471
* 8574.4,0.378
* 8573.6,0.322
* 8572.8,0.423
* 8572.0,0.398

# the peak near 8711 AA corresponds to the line Mg II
